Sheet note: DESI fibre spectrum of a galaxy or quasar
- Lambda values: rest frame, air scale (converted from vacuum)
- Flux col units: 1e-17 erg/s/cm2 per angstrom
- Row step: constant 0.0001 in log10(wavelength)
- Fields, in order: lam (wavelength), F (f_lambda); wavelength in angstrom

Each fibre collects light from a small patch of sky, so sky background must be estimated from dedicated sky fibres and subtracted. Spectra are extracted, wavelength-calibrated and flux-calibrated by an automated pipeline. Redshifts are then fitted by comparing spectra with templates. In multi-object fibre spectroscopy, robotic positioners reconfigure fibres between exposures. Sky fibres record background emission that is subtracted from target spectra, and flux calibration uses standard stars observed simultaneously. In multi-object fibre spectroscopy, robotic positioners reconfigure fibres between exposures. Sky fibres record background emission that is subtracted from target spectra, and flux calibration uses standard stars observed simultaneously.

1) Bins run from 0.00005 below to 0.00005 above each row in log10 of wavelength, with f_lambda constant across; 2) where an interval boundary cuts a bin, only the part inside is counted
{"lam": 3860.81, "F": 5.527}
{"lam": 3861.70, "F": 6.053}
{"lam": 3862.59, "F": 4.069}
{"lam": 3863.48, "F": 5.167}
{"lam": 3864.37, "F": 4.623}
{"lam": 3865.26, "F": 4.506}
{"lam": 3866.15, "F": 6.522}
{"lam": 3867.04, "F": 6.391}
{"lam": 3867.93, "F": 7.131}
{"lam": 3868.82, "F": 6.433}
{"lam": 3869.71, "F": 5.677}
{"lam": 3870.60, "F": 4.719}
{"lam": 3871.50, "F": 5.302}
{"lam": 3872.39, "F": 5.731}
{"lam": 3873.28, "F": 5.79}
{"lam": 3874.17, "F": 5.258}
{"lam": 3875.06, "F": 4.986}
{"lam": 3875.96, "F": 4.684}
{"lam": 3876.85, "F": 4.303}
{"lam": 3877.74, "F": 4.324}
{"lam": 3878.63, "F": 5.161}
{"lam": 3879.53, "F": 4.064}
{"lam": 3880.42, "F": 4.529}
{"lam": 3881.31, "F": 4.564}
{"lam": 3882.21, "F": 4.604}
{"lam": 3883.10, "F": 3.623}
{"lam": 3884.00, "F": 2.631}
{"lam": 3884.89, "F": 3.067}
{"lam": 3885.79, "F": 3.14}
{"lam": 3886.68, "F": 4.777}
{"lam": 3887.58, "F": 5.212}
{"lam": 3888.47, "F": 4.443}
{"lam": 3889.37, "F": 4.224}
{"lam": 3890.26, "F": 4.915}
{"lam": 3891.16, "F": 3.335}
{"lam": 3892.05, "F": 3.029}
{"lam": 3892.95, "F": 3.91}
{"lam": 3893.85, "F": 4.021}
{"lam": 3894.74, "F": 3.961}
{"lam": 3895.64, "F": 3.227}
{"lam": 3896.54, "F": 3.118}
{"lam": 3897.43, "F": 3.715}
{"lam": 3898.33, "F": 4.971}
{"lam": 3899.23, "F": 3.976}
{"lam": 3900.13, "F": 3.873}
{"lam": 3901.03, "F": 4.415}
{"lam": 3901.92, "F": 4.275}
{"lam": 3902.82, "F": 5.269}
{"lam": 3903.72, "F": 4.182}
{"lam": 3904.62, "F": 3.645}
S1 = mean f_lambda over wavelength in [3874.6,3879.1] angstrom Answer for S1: 4.69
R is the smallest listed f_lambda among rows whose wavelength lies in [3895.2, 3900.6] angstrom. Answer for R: 3.118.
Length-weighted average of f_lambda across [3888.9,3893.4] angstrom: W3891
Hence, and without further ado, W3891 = 3.88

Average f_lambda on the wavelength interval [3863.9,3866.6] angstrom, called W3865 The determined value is 5.22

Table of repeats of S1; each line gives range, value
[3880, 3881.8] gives 4.54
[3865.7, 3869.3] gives 6.61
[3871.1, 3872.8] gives 5.52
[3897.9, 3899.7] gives 4.45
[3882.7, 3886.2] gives 3.1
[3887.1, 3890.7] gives 4.7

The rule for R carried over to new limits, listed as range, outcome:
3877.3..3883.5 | 3.623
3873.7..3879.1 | 4.303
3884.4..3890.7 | 3.067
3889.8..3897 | 3.029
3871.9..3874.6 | 5.258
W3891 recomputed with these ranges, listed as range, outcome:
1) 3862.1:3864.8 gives 4.64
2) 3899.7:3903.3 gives 4.46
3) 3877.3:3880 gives 4.52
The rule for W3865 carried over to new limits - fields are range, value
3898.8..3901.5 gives 4.1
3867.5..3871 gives 6.01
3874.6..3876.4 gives 4.82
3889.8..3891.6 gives 4.13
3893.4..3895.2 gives 3.99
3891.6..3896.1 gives 3.63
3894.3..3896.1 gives 3.58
